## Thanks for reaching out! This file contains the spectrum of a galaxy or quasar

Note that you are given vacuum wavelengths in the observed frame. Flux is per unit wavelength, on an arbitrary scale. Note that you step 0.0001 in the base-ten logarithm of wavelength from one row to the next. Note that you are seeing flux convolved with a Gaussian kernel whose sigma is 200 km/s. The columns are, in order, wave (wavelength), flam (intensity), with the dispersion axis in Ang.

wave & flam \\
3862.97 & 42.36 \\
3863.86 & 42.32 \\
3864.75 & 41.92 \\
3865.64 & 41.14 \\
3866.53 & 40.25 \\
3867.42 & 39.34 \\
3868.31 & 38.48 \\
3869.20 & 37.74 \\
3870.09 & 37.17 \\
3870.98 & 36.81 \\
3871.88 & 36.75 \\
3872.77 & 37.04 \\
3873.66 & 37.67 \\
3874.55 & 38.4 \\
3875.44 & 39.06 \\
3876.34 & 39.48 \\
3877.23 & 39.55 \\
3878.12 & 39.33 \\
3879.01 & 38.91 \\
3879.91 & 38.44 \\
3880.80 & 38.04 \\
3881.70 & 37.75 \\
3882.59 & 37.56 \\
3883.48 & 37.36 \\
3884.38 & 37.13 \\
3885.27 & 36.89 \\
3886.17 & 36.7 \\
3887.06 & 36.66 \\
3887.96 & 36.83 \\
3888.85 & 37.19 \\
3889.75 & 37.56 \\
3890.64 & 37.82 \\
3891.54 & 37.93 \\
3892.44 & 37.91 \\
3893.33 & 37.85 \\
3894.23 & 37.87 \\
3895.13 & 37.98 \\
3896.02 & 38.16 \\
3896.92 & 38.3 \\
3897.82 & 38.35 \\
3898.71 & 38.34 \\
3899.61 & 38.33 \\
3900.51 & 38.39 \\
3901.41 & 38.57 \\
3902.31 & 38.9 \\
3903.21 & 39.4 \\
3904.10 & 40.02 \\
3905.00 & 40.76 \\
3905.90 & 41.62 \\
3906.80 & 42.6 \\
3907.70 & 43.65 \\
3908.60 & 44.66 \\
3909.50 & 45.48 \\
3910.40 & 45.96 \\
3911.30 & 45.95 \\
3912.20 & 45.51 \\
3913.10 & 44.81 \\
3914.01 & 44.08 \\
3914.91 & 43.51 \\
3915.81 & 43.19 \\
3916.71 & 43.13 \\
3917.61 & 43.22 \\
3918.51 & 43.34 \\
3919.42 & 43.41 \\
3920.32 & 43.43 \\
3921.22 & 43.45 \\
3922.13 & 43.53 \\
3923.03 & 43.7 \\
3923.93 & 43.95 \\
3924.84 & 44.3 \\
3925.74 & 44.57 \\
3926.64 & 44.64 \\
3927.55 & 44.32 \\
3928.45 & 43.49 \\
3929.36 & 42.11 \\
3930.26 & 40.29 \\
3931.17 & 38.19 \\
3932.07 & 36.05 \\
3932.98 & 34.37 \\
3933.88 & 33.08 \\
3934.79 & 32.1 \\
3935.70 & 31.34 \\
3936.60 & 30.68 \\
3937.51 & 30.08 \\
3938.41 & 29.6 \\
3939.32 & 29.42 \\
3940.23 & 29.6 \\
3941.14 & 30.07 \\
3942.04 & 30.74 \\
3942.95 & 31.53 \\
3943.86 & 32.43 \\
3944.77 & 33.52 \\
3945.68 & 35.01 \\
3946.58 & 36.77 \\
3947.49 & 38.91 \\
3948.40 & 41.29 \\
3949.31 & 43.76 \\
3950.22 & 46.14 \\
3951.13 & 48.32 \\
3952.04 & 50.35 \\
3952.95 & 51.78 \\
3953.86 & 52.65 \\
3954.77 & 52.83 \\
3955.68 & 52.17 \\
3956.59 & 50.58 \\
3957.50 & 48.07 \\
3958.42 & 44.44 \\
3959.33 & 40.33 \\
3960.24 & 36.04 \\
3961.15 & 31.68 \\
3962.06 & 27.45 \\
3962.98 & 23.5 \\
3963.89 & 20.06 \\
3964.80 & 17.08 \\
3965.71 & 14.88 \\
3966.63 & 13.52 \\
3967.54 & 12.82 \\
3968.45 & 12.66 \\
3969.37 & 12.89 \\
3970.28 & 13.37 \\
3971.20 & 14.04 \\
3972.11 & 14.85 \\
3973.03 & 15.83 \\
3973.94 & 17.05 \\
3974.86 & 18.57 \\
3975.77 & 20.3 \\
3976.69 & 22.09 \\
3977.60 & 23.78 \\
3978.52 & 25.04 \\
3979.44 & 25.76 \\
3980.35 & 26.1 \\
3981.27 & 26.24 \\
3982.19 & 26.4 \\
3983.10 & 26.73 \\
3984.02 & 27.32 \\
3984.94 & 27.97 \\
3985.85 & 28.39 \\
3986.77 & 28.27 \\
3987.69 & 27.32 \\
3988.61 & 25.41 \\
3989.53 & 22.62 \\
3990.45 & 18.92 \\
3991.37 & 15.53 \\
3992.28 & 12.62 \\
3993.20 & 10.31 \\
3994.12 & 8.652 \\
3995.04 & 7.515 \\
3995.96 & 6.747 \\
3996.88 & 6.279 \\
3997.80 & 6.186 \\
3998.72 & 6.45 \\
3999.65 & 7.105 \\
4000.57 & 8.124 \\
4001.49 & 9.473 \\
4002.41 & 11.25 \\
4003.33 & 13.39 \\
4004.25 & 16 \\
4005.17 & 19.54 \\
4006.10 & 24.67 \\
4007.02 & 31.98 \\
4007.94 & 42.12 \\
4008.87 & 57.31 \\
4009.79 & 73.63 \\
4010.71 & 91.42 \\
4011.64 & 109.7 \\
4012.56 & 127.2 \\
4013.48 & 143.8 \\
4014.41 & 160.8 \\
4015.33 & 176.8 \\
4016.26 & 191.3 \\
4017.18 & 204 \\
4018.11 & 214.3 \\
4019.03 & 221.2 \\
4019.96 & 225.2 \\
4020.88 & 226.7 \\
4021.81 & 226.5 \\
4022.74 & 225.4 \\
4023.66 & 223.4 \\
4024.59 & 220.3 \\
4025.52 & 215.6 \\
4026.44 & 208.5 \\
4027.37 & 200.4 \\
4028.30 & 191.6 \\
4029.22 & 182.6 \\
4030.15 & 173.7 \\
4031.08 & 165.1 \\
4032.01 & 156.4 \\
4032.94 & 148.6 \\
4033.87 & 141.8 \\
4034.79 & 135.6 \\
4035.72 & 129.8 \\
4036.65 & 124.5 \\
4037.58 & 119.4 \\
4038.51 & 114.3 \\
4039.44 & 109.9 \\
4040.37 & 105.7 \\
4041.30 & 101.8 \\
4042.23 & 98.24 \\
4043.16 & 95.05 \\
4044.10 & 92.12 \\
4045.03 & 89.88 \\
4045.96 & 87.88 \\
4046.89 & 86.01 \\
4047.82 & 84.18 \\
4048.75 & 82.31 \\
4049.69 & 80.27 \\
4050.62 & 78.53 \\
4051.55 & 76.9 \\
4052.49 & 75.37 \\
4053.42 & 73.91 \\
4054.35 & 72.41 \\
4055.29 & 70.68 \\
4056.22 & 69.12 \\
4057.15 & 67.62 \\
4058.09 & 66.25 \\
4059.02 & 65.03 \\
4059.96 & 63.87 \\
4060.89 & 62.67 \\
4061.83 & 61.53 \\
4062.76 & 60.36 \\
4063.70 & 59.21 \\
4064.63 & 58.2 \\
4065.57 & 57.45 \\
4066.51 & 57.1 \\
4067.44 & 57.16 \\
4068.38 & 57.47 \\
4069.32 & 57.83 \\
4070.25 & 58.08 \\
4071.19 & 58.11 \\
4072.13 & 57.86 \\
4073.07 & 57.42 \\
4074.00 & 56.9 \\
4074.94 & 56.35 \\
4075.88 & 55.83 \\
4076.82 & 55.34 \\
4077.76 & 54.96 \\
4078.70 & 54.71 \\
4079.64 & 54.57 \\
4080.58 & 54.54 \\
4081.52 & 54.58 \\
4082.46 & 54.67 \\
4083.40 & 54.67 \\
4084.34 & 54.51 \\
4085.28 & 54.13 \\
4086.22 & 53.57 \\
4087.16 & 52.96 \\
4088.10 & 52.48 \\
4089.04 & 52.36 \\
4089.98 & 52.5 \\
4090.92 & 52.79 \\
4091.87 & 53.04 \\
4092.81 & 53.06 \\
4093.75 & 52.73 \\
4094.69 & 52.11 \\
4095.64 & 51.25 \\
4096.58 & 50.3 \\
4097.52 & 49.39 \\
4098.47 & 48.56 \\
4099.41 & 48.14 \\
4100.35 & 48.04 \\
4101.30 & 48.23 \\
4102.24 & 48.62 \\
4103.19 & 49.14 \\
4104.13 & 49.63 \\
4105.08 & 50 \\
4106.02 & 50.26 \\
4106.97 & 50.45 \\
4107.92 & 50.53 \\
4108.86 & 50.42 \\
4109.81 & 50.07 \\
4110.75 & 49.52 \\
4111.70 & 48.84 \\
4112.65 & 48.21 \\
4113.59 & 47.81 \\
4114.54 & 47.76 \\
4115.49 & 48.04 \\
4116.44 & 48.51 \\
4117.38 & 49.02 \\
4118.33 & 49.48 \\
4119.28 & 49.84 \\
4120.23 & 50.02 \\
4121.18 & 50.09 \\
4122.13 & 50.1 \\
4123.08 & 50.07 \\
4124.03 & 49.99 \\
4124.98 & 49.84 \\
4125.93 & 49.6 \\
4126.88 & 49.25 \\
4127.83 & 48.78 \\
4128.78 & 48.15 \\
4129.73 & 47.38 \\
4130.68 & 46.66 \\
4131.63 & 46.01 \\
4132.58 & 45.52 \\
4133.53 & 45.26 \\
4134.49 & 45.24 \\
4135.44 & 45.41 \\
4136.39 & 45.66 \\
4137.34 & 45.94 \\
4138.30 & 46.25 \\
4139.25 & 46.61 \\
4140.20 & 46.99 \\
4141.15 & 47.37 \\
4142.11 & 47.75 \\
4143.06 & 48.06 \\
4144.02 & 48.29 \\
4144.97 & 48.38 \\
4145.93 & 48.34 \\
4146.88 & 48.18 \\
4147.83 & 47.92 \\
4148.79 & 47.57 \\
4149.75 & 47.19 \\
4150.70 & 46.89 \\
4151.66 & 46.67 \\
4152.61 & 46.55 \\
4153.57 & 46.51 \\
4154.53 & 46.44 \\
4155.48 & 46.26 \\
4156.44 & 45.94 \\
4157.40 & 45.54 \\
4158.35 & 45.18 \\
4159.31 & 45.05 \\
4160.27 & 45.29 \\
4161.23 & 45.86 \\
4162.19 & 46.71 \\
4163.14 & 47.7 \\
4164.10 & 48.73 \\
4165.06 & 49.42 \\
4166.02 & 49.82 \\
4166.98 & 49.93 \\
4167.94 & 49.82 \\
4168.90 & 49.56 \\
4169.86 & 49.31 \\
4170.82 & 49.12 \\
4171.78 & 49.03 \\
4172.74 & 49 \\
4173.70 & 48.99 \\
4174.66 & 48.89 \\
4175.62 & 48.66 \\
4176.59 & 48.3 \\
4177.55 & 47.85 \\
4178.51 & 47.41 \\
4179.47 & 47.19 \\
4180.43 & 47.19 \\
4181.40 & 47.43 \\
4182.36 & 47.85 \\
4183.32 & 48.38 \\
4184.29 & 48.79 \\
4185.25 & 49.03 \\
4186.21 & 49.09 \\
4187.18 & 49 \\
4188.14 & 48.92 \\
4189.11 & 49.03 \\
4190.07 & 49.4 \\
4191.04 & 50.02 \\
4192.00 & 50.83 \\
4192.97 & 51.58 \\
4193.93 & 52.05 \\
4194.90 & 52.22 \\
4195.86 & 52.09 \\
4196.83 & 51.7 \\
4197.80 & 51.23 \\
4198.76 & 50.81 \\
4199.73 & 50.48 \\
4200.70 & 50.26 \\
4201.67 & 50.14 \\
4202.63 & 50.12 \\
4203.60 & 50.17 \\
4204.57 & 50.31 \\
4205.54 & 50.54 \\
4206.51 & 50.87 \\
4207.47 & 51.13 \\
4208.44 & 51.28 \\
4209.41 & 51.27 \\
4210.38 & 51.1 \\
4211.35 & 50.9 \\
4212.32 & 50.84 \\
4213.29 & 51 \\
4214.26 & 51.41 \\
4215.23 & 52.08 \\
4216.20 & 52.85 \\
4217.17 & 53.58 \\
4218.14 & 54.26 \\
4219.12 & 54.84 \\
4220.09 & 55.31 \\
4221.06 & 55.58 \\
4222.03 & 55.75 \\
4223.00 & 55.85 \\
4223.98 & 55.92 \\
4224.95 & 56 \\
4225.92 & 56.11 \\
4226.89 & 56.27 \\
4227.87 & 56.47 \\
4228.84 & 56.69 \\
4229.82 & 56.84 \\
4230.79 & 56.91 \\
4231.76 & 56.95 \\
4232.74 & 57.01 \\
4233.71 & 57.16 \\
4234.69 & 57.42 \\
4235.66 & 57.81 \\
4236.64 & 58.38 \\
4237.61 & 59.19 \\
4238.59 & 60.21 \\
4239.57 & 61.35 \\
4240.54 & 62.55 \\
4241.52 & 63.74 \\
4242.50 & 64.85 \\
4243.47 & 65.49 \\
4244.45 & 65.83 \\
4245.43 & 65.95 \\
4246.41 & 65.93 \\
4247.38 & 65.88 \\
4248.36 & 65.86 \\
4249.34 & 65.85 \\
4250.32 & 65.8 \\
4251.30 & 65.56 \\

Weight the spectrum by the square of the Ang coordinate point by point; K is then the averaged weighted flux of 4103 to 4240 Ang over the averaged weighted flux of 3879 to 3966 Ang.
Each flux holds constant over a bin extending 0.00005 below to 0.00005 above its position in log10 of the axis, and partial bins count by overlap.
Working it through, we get 1.45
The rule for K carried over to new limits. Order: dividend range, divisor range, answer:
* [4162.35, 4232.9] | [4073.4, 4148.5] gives 1.07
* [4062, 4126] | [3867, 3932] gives 1.44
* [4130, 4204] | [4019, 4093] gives 0.53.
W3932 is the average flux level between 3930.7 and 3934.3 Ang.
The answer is 35.5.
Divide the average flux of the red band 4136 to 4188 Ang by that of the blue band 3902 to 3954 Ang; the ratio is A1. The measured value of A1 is 1.18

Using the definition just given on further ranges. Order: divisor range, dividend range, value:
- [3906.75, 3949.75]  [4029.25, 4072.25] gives 2.27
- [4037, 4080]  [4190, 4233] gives 0.73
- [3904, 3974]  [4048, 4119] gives 1.54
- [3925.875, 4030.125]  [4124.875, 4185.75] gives 0.81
